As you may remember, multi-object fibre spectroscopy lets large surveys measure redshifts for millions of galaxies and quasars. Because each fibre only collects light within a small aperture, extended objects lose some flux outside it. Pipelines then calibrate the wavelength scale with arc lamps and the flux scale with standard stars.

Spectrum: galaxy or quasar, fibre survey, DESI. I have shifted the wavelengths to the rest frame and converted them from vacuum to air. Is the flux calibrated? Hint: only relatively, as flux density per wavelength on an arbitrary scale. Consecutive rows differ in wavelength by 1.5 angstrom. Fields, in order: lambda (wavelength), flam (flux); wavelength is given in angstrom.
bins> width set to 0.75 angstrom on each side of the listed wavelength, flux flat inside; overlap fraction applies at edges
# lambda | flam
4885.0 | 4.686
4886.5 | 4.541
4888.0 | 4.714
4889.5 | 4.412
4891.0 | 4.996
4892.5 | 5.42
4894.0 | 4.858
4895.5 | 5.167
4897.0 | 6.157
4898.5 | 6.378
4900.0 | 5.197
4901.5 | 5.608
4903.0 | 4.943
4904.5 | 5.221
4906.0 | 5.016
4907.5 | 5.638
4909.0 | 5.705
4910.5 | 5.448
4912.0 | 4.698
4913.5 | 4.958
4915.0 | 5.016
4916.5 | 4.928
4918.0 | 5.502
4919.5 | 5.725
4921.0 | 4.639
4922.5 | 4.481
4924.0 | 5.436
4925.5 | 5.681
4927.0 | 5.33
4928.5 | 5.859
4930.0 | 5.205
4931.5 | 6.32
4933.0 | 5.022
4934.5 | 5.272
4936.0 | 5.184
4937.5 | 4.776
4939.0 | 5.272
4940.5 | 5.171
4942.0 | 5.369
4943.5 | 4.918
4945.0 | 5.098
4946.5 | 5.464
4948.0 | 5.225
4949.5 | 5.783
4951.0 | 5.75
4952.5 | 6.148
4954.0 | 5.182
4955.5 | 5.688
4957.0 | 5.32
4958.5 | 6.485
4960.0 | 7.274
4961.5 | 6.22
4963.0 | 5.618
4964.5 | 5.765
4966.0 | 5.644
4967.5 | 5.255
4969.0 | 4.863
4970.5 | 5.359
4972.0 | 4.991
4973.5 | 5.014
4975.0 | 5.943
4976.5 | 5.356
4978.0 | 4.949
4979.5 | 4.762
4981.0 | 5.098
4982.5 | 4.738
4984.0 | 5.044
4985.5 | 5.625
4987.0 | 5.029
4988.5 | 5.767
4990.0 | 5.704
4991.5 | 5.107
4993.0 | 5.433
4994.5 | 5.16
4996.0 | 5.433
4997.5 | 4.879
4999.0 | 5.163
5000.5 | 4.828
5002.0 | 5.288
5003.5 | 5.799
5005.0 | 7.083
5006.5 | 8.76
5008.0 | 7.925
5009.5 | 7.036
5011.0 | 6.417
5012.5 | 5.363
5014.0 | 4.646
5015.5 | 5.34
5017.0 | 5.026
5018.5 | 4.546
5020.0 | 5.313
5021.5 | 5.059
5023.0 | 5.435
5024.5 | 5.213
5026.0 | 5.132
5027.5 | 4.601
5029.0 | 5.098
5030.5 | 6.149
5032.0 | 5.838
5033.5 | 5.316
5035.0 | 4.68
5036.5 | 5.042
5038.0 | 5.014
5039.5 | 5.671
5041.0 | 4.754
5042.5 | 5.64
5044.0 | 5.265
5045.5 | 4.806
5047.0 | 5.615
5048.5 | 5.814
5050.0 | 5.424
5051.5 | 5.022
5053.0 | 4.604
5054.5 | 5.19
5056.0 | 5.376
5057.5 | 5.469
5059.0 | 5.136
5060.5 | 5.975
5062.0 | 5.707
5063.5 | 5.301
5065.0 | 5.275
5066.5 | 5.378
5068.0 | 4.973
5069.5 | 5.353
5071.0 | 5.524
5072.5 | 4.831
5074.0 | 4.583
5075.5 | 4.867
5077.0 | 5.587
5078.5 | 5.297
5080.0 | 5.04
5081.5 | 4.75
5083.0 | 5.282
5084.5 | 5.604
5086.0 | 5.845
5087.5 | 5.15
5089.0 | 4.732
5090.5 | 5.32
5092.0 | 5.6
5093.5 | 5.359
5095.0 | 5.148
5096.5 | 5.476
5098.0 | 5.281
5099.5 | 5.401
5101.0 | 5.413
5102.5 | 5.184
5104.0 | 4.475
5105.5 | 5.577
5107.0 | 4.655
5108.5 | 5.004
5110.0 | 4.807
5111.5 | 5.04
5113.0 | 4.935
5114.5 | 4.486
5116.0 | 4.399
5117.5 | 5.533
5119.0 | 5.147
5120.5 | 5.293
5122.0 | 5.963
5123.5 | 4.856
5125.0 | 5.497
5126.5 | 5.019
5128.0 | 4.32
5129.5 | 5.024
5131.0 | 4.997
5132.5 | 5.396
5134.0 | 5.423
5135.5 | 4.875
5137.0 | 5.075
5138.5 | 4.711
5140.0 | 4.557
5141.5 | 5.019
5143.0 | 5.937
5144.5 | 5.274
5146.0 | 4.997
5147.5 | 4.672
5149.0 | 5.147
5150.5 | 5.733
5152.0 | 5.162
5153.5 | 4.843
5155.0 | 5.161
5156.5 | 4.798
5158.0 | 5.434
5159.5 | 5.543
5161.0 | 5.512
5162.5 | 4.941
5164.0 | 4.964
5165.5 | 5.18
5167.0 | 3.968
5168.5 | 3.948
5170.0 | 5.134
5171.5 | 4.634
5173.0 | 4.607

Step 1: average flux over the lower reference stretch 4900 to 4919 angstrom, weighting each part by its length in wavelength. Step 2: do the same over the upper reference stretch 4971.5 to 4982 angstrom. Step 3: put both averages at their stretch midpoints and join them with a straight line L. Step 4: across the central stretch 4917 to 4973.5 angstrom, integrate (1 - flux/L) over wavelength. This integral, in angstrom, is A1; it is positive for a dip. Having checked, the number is -2.9 angstrom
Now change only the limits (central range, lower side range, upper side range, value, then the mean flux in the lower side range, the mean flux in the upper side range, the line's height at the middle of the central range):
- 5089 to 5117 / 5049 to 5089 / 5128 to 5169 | 0.4 angstrom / 5.25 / 5.04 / 5.16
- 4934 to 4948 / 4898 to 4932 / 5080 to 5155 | 0.4 angstrom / 5.33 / 5.13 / 5.3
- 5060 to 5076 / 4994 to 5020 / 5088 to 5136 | 0.5 angstrom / 5.8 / 5.12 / 5.4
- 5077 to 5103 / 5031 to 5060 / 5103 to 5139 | -0.9 angstrom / 5.26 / 5.02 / 5.12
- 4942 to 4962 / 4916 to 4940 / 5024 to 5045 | -1.6 angstrom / 5.29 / 5.24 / 5.28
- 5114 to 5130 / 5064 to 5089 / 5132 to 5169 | 0.2 angstrom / 5.2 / 5.06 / 5.11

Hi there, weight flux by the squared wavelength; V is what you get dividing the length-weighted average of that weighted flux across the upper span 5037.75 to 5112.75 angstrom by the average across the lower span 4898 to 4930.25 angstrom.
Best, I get 1.1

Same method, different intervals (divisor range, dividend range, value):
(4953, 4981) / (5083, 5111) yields 0.99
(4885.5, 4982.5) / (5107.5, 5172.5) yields 1.02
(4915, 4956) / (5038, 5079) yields 1.04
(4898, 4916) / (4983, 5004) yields 1.03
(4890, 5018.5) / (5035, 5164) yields 1.00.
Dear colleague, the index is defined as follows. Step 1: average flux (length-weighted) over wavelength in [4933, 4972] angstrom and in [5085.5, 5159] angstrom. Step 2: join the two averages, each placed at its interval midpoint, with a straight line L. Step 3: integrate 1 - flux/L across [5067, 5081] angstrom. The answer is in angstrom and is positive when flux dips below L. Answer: 0.3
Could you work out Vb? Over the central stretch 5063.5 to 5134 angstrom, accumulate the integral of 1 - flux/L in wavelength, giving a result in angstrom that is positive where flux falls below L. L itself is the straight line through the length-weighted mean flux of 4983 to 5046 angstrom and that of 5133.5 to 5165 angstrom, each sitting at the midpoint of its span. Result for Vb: 1.53 angstrom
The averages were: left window 5.49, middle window 5.15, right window 5.13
